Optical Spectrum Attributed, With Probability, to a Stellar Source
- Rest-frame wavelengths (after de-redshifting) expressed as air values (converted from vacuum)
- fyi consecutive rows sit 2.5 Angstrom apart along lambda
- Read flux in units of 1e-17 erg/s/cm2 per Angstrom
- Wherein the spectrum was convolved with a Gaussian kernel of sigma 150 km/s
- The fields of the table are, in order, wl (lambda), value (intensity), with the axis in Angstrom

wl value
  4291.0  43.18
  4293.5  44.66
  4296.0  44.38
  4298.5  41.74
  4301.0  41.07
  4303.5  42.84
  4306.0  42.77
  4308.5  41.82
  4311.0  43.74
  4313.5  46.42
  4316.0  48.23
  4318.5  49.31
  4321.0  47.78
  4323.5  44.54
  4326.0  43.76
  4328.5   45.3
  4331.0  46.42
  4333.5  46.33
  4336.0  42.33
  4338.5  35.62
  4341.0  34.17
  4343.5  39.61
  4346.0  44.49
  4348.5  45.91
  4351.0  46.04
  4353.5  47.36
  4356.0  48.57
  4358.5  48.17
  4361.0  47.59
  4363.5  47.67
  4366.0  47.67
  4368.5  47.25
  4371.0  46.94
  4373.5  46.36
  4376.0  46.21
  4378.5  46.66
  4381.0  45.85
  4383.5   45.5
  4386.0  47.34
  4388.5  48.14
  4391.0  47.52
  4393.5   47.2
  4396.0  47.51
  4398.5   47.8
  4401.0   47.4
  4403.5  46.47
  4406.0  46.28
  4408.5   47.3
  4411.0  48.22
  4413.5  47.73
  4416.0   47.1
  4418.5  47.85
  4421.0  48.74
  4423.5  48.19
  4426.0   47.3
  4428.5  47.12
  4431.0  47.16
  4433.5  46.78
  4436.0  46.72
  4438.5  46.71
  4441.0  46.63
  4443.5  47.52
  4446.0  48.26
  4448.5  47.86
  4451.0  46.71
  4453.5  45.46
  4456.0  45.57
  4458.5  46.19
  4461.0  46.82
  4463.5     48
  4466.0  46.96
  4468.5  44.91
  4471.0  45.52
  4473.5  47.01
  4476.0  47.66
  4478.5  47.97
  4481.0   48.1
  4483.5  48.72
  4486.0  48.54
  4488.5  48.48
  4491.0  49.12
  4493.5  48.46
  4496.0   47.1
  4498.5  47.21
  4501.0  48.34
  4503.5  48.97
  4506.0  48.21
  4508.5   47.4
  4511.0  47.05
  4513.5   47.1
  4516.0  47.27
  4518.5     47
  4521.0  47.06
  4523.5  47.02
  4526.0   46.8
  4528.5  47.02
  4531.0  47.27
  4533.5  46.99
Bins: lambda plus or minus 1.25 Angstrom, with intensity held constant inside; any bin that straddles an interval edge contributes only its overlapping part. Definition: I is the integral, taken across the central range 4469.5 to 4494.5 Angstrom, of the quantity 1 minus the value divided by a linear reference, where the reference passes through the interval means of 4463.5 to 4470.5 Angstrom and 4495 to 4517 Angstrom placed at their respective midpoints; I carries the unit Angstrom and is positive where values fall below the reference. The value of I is -0.6 Angstrom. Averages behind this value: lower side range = 46.3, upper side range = 47.6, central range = 47.9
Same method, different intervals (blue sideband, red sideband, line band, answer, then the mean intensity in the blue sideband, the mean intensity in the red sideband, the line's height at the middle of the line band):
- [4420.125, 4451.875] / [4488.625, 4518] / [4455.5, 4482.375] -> 0.43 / 47.4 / 47.8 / 47.6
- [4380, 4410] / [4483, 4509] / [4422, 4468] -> 0.64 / 47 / 48.2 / 47.6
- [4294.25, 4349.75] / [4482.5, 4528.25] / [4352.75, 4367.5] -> -1.13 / 43.6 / 47.7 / 44.4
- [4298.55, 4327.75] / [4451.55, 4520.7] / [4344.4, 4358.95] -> -0.40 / 44.6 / 47.4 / 45.2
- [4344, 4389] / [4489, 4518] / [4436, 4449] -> 0.01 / 46.7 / 47.8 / 47.3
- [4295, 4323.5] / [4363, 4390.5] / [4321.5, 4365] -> 1.24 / 44.6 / 46.9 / 45.7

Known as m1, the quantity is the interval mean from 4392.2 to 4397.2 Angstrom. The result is 47.4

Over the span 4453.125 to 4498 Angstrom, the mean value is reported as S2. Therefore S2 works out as 47.3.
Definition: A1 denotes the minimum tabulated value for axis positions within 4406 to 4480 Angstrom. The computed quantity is 44.91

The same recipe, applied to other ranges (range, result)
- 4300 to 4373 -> 34.17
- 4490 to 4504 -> 47.1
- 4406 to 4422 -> 46.28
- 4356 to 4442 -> 45.5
